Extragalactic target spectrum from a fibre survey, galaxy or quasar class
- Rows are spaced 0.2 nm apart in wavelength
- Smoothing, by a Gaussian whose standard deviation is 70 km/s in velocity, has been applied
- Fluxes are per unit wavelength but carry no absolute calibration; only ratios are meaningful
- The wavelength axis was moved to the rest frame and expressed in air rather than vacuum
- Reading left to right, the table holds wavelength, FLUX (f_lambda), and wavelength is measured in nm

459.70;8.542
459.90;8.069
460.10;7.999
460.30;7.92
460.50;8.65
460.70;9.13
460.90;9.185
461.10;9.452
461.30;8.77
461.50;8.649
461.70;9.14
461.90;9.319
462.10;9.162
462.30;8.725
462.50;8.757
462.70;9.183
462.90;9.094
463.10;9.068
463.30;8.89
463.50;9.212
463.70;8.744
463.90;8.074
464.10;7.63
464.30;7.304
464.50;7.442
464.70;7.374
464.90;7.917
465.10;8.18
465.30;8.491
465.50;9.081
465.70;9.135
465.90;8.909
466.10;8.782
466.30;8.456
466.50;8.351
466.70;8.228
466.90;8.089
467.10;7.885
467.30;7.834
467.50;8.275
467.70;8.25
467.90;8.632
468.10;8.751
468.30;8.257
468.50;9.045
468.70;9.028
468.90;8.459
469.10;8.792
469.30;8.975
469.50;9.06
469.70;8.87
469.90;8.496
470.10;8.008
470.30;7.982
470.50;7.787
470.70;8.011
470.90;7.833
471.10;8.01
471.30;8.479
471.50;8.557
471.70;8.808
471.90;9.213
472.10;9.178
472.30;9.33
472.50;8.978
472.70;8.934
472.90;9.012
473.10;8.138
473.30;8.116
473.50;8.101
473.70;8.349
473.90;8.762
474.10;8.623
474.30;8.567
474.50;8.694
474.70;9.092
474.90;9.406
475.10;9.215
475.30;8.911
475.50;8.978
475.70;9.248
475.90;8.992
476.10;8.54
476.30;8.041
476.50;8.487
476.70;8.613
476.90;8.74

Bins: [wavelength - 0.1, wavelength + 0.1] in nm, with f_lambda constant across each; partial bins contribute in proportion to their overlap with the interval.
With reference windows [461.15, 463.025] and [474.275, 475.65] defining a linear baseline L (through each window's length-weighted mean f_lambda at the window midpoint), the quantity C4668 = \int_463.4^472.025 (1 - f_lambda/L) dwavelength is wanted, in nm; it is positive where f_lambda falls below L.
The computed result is 0.58 nm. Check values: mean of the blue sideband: 8.99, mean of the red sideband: 9.01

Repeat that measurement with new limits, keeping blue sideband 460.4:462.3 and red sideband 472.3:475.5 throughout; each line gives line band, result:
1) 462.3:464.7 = 0.142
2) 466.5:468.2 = 0.124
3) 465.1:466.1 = 0.013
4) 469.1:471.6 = 0.135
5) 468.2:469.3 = 0.016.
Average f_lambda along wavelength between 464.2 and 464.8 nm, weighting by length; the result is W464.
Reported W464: 7.37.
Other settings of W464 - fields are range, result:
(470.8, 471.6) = 8.22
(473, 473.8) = 8.18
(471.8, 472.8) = 9.13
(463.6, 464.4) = 7.94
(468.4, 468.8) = 9.04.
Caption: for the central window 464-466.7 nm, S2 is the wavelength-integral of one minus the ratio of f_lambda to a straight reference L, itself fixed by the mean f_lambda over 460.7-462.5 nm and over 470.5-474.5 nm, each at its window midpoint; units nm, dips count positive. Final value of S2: 0.194 nm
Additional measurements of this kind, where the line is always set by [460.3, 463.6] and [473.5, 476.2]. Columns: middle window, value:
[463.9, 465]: 0.169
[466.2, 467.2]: 0.082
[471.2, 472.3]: -0.001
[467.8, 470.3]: 0.068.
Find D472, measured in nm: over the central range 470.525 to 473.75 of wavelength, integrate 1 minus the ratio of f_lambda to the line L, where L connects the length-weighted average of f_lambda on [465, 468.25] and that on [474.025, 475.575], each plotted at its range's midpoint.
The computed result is 0.085 nm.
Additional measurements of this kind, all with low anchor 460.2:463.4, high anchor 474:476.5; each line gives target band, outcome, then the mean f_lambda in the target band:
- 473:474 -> 0.064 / 8.29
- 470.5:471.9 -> 0.088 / 8.31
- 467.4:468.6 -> 0.049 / 8.54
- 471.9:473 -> -0.029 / 9.1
